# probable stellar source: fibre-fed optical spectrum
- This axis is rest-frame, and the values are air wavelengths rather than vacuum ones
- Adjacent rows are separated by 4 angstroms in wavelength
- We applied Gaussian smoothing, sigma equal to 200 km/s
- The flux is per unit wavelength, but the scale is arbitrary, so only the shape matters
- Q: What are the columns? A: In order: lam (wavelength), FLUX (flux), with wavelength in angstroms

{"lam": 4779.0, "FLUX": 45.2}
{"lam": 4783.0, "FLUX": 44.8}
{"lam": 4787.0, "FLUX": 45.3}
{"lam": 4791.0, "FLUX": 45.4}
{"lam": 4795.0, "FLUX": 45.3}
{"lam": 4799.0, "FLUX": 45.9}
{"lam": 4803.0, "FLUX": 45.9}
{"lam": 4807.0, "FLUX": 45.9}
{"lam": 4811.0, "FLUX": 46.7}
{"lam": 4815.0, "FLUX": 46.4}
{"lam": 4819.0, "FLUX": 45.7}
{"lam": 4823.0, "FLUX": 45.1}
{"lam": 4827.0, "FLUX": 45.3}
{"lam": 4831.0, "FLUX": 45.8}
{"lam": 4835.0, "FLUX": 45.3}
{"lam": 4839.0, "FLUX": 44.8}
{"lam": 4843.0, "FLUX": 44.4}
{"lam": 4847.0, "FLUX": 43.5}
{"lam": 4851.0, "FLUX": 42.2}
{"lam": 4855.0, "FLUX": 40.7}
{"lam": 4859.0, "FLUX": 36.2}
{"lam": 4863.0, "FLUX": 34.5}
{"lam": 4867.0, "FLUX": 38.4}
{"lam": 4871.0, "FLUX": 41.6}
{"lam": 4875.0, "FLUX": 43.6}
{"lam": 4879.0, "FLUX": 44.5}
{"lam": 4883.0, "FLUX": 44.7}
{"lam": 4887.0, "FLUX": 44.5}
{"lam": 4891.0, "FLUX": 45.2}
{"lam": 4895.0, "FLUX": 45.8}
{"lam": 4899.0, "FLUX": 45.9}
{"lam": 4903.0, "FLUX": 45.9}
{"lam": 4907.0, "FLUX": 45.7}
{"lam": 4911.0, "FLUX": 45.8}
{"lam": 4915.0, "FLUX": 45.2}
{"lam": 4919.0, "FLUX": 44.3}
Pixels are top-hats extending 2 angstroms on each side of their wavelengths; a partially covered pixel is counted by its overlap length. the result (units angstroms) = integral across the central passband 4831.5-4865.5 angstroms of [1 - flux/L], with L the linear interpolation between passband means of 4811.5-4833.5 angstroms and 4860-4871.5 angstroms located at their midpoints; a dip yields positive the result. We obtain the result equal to -0.6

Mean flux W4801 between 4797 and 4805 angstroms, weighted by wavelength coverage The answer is 45.9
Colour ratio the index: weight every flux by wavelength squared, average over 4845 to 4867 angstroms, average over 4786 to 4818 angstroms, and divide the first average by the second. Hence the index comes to 0.88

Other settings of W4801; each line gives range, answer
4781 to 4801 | 45.3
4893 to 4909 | 45.8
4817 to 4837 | 45.4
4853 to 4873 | 38.3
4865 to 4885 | 42.6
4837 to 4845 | 44.6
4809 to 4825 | 46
